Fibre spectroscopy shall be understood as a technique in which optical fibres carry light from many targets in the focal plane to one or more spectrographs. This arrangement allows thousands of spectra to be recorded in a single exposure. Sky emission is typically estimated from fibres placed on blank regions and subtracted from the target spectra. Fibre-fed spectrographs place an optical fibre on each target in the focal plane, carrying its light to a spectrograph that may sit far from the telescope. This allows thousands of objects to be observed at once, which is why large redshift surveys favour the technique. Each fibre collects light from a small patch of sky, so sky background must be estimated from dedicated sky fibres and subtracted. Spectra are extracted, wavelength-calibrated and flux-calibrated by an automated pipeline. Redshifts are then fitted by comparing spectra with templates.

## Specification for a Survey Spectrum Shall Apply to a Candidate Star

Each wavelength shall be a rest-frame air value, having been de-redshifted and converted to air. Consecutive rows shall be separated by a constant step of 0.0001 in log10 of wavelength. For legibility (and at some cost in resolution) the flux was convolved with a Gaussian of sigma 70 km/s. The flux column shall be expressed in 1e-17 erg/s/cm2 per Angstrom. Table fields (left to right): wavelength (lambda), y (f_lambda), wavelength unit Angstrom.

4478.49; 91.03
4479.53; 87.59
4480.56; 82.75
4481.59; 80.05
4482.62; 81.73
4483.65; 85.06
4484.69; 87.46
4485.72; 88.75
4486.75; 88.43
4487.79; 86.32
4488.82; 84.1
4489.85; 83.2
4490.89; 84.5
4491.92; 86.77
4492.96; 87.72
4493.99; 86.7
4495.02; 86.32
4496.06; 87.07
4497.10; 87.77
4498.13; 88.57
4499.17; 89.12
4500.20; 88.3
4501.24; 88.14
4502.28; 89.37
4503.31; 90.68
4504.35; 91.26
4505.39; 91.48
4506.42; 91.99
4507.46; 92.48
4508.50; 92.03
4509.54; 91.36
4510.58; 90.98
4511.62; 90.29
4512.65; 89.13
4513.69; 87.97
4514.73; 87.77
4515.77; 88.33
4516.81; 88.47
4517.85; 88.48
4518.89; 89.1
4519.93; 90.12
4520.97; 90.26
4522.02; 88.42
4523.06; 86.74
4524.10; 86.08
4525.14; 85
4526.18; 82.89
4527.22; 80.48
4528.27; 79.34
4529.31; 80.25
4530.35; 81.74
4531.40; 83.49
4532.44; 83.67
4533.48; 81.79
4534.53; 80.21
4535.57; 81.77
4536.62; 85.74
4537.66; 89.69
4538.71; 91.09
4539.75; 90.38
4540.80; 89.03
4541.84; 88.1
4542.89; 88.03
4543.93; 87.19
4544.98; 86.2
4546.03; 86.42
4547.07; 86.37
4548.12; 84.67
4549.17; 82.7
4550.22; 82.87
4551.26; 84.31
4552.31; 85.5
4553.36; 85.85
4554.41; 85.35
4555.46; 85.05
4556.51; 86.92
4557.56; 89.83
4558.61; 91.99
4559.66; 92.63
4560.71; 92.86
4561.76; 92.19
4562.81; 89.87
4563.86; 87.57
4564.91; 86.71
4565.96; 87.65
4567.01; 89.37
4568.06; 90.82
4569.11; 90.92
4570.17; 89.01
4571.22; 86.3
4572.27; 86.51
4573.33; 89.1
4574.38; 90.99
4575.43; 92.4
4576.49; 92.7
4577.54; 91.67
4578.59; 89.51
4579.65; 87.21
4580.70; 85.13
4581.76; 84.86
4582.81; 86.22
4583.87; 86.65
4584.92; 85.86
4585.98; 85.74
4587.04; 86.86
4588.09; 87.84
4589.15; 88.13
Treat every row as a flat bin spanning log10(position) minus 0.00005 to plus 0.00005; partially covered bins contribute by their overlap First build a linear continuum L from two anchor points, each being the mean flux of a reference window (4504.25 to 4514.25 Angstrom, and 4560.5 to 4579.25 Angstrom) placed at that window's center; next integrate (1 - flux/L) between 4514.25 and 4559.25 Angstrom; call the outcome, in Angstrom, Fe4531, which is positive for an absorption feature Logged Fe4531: 2.2 Angstrom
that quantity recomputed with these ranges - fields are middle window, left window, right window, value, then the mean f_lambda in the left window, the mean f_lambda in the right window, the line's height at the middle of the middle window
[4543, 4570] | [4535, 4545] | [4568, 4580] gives 0.3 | 87.8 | 89.7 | 88.7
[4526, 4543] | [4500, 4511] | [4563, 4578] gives 1.1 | 90.8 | 89.4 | 90.2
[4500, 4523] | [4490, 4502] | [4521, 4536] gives -1.2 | 87.2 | 83.2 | 85.3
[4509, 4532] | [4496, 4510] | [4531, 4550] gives 0.4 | 90.1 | 85.9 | 88.1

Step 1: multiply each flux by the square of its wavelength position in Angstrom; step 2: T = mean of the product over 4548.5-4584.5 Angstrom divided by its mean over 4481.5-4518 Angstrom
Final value 1.0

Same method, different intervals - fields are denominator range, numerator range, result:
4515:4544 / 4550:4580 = 1.05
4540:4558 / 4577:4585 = 1.03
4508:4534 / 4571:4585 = 1.05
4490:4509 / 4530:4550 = 0.98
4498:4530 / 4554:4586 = 1.03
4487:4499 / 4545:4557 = 1.01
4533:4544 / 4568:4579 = 1.05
